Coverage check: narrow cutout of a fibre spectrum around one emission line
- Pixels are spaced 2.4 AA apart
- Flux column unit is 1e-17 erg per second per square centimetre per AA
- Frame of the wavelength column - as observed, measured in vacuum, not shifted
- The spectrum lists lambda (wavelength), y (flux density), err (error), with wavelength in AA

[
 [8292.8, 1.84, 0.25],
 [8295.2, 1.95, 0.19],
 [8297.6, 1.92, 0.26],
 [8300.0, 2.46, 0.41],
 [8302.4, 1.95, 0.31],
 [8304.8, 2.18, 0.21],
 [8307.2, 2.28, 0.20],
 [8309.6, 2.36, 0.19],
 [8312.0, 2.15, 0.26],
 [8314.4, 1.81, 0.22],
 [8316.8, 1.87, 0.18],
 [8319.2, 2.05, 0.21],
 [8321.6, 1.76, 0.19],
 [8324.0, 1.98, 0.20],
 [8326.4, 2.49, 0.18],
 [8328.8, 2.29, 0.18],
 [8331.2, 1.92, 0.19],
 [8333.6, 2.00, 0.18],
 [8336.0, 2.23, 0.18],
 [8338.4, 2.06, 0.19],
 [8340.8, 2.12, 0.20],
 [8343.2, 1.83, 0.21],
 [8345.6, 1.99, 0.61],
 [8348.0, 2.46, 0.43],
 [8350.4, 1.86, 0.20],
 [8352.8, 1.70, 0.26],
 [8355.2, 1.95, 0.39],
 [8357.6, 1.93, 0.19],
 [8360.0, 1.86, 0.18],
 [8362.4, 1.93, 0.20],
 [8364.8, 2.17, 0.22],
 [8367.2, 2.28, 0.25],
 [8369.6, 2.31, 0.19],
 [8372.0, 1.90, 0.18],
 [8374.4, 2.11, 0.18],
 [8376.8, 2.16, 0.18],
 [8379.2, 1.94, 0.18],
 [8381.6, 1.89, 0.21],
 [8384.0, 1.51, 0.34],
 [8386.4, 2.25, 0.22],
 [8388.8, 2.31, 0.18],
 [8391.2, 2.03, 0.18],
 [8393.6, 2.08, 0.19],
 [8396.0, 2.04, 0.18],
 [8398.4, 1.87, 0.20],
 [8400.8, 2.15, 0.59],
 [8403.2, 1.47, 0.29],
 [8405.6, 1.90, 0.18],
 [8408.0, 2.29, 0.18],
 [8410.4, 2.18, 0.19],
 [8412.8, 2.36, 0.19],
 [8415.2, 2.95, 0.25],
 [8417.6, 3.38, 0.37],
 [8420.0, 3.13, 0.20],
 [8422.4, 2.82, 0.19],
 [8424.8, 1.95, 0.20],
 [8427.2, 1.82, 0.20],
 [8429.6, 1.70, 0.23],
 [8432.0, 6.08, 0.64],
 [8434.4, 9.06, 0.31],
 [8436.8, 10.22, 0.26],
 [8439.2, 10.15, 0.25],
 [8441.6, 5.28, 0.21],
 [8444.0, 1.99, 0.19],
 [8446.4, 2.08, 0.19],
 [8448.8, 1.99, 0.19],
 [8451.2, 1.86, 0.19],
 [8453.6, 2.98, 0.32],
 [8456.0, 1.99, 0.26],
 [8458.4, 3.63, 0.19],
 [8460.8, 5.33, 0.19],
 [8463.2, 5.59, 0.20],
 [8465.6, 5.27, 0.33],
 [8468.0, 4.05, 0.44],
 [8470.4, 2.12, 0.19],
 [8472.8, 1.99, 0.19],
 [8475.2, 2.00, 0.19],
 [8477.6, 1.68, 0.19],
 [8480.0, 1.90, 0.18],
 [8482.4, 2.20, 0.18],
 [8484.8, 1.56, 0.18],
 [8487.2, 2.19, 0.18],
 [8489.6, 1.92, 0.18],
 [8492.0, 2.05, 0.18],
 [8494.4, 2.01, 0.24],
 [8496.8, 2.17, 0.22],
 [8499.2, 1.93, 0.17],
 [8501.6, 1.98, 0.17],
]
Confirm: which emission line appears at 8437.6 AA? Halpha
